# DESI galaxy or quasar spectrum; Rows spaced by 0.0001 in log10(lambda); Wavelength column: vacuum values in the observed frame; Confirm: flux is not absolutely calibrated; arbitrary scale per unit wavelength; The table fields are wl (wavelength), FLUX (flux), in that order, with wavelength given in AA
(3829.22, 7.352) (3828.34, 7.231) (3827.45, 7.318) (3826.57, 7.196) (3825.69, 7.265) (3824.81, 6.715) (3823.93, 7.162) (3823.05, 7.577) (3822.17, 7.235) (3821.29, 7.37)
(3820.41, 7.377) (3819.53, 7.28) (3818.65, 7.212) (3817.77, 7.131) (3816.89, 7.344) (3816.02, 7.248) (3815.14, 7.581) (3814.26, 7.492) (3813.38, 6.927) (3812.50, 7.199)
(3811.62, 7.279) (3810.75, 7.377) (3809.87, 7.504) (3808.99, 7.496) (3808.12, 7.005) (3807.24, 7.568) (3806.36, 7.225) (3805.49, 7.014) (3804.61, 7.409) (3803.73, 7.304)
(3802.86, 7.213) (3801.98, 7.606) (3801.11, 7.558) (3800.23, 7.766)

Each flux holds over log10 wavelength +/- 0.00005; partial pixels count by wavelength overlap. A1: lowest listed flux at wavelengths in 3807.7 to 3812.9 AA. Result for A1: 7.005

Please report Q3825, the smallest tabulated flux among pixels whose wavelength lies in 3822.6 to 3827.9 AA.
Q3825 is 6.715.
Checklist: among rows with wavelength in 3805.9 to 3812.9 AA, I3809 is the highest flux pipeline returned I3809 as 7.568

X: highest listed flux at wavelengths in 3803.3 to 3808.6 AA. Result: 7.568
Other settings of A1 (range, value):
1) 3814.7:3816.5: 7.248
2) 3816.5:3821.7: 7.131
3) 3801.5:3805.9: 7.014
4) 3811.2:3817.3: 6.927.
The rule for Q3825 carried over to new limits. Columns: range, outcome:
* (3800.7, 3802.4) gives 7.558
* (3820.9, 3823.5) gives 7.235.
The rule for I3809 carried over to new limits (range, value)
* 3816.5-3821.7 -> 7.377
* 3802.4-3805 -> 7.409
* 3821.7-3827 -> 7.577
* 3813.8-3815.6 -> 7.581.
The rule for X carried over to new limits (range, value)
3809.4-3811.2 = 7.504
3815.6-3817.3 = 7.344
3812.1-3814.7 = 7.492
